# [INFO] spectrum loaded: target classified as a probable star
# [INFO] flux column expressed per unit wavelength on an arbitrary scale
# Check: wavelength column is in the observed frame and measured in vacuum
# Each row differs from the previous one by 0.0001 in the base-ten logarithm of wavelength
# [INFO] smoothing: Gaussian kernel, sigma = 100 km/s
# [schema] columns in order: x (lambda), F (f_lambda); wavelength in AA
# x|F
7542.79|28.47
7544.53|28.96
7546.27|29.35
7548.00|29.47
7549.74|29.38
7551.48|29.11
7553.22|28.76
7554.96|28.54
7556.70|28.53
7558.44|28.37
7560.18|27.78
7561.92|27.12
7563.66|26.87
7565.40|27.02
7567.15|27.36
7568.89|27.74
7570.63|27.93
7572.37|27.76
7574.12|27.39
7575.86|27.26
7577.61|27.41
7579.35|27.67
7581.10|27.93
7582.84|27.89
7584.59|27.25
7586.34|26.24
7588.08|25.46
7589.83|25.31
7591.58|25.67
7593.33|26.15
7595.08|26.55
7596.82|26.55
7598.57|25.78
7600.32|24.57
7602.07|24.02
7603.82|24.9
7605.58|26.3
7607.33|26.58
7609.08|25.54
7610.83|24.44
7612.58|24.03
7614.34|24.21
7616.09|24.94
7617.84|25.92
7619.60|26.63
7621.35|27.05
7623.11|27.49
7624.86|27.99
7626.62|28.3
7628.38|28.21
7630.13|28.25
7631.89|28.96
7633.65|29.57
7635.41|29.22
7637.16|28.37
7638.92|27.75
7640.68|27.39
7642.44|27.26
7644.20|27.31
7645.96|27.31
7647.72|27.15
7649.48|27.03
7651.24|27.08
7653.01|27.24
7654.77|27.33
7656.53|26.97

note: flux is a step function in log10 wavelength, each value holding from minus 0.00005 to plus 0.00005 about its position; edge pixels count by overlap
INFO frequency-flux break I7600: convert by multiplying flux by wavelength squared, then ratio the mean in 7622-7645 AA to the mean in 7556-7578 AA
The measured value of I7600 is 1.04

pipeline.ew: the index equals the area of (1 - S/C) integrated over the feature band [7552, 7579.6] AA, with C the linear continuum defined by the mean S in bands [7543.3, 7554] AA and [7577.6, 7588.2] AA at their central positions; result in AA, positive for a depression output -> 0.4 AA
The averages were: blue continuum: 29.1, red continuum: 27.2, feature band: 27.7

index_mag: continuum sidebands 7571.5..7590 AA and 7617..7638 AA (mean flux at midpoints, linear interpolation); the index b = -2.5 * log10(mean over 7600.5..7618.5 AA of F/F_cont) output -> 0.11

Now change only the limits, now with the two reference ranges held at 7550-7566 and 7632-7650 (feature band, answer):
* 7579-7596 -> 0.057 mag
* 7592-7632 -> 0.072 mag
